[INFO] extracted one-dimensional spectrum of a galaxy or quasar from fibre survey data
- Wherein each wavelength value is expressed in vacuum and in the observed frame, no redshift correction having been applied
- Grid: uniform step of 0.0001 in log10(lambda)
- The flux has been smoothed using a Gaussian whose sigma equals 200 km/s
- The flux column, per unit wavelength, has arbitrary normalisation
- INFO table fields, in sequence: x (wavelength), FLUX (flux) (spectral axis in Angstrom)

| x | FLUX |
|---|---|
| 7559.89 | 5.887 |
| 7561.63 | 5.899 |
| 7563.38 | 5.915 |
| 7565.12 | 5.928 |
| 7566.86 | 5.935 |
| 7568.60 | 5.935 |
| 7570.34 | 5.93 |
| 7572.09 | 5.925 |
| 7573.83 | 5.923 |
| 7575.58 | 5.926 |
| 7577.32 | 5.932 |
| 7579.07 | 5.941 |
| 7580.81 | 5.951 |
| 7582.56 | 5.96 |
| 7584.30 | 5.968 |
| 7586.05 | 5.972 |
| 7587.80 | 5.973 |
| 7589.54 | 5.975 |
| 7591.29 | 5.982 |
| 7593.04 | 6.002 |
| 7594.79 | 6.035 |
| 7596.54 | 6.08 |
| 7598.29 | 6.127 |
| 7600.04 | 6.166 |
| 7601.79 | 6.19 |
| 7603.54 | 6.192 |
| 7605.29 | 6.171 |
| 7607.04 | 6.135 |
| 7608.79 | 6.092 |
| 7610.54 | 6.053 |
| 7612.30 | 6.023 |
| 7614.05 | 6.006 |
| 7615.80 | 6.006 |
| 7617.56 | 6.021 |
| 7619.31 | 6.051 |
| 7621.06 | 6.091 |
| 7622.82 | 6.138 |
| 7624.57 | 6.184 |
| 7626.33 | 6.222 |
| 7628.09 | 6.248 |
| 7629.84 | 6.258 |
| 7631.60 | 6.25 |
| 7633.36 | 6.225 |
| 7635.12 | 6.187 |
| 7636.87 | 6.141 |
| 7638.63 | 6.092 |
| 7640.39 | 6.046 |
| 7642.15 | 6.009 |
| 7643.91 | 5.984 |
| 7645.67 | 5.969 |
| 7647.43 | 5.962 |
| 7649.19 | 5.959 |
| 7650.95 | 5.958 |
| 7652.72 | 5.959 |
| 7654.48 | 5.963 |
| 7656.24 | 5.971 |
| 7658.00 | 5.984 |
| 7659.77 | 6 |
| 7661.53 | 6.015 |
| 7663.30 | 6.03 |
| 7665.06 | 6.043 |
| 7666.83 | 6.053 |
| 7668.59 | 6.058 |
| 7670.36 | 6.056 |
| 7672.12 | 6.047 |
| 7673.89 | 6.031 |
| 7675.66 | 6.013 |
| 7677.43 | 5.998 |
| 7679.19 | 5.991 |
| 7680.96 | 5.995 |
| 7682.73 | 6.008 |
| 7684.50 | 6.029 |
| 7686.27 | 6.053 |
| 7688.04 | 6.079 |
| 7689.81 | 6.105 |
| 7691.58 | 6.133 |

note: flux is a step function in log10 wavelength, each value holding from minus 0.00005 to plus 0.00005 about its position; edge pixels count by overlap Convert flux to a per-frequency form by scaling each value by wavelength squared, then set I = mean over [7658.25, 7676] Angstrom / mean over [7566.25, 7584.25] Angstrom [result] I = 1.0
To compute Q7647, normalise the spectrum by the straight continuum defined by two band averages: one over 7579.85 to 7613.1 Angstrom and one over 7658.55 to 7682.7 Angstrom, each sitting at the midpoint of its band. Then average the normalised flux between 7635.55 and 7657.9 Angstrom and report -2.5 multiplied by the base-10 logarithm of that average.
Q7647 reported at 0.005 mag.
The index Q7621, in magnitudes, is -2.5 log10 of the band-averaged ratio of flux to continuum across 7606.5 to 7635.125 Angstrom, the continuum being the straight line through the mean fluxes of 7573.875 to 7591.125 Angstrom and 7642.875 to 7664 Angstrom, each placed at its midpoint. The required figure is -0.03 mag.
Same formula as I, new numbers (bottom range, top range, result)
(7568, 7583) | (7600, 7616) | 1.04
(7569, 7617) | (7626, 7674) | 1.02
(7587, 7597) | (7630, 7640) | 1.04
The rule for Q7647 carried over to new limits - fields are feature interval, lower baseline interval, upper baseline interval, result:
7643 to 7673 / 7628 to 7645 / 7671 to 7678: 0.013 mag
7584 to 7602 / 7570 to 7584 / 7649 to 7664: -0.017 mag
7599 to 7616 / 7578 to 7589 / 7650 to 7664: -0.025 mag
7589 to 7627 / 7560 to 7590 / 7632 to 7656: -0.018 mag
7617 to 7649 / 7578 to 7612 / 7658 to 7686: -0.014 mag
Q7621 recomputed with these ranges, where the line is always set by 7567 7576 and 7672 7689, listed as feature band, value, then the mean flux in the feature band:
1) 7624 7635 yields -0.044 mag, 6.22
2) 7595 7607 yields -0.035 mag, 6.15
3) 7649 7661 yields 0.005 mag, 5.97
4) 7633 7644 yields -0.021 mag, 6.1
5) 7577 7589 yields -0.004 mag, 5.96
